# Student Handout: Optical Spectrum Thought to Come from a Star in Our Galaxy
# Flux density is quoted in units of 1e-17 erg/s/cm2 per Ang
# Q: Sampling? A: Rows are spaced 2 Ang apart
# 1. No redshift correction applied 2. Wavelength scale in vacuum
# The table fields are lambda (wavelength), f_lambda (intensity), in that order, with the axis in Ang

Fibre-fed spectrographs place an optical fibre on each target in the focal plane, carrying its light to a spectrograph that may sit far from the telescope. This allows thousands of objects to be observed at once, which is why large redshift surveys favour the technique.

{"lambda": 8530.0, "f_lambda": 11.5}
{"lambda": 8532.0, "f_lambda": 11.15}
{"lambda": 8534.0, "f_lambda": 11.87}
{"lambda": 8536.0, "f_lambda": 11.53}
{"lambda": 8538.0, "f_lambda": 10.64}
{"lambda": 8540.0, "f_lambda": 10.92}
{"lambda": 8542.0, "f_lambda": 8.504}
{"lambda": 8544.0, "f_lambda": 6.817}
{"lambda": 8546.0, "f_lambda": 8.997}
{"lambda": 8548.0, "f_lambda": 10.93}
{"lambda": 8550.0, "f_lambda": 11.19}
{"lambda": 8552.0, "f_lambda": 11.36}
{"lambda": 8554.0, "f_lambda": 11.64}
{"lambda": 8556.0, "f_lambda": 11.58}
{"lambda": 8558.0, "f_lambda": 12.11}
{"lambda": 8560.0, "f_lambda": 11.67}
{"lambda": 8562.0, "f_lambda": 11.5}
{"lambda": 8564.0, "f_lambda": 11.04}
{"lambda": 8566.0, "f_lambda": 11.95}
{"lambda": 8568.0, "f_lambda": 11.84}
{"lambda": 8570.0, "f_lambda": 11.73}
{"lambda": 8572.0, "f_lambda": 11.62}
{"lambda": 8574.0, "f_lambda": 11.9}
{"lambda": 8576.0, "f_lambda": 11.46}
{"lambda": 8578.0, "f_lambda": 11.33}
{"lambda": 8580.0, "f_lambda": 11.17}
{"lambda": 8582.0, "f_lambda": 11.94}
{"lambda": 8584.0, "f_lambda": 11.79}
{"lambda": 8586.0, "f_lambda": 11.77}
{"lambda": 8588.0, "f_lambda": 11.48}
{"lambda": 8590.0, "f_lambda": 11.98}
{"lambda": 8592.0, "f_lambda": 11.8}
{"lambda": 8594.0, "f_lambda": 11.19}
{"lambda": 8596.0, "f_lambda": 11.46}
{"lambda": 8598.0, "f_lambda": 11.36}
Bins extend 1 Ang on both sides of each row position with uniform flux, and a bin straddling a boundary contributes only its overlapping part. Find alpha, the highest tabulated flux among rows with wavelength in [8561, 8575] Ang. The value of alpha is 11.95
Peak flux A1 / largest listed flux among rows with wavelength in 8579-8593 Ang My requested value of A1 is 11.98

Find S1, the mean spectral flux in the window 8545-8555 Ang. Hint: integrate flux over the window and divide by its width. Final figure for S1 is 10.8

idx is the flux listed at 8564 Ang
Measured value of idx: 11.04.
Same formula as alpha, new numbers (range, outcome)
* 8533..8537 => 11.87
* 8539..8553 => 11.36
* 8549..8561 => 12.11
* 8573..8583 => 11.94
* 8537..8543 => 10.92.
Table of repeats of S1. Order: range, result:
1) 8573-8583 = 11.6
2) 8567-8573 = 11.7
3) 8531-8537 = 11.5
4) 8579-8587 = 11.7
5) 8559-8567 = 11.5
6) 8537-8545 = 9.22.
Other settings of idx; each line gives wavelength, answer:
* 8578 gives 11.33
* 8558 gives 12.11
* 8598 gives 11.36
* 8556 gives 11.58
